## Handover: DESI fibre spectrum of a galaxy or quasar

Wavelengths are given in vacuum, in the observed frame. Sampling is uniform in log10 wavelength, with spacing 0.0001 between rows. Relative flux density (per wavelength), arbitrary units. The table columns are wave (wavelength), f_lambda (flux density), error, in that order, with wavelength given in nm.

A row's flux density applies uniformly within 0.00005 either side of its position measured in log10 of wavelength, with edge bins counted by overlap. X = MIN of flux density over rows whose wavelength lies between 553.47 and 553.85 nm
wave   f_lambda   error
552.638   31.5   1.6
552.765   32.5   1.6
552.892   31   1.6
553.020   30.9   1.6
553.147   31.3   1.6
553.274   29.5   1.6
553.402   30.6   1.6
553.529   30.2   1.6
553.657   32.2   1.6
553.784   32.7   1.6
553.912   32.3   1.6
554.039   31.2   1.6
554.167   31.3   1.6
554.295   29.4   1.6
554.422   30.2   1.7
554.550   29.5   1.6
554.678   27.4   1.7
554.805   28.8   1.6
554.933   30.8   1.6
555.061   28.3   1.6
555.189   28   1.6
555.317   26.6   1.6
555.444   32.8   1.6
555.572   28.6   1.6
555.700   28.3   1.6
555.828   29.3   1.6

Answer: 30.2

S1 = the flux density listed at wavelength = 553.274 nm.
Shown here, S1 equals 29.5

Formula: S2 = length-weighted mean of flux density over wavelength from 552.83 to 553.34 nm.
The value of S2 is 30.6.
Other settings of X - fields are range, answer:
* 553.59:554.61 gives 29.4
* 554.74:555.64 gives 26.6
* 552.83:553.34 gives 29.5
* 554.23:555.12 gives 27.4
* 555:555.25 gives 28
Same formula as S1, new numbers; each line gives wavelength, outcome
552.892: 31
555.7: 28.3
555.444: 32.8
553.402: 30.6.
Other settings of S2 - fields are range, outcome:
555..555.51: 29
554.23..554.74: 29.1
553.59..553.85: 32.4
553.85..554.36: 31.1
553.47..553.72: 31.1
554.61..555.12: 28.8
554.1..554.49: 30.3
